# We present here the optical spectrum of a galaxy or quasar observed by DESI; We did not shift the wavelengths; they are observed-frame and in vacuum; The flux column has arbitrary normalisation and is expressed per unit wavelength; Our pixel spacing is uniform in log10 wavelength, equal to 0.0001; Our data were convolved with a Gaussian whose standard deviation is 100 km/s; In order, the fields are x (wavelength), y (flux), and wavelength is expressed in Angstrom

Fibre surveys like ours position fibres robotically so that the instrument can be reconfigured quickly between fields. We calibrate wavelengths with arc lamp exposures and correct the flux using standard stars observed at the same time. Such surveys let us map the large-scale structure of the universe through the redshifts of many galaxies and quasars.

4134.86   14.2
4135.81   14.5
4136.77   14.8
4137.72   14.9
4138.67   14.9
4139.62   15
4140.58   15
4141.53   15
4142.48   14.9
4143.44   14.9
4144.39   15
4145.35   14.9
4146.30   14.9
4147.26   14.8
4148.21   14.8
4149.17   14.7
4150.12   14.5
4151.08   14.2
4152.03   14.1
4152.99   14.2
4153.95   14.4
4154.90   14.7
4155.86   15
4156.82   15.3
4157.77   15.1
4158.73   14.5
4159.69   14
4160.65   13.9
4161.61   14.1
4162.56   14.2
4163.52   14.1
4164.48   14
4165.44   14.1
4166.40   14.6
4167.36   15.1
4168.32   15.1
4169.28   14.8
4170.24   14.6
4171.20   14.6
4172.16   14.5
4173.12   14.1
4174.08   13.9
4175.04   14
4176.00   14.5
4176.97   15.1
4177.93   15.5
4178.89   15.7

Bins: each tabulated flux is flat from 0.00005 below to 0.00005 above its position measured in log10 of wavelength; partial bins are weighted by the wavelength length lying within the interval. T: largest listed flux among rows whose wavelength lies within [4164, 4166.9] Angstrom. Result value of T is 14.6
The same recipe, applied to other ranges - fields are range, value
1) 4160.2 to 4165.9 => 14.2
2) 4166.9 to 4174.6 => 15.1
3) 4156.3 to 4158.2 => 15.3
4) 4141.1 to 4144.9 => 15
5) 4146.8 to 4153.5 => 14.8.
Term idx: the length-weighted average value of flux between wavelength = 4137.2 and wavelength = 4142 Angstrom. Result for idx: 15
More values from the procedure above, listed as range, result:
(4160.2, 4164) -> 14.1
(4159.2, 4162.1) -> 14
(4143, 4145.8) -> 14.9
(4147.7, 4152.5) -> 14.5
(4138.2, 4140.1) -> 14.9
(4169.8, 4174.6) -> 14.3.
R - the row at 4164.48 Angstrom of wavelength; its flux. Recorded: 14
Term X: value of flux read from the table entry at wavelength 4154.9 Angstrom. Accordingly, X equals 14.7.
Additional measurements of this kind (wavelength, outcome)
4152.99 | 14.2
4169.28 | 14.8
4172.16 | 14.5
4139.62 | 15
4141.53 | 15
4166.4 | 14.6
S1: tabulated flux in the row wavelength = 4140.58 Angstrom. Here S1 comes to 15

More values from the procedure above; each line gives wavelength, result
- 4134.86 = 14.2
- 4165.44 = 14.1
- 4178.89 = 15.7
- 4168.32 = 15.1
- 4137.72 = 14.9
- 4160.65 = 13.9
